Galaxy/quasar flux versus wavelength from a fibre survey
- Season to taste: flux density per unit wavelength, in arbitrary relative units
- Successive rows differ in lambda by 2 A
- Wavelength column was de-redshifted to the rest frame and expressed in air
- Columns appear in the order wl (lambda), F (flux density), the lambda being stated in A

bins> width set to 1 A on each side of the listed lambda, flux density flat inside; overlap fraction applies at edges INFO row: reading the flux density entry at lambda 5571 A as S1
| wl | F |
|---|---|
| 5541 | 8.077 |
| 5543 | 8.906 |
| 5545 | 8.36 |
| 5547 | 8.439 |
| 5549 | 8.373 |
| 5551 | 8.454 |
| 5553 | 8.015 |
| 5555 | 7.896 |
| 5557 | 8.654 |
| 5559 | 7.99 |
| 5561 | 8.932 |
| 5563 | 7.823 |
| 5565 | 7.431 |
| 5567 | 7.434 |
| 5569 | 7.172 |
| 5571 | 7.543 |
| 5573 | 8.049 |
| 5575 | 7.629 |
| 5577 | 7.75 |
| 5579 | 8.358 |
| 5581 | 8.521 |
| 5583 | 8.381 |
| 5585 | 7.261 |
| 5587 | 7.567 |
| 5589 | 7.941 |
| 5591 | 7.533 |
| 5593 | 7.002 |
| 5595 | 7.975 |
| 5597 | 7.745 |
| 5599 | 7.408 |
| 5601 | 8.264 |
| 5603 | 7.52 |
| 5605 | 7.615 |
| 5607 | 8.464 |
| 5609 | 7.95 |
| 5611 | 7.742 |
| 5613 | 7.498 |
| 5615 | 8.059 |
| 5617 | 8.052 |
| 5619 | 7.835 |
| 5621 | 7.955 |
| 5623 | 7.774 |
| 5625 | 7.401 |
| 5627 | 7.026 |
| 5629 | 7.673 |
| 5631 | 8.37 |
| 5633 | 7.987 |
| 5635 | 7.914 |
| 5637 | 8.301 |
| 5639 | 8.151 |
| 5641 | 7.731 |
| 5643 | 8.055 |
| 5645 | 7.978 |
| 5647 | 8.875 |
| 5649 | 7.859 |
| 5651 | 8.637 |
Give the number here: 7.543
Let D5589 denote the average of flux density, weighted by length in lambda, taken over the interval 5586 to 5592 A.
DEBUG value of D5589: 7.68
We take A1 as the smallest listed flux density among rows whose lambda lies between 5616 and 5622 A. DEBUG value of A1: 7.835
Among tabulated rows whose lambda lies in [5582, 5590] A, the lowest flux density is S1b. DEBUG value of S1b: 7.261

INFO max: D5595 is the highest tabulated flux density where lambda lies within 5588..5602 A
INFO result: 8.264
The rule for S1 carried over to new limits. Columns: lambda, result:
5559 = 7.99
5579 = 8.358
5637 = 8.301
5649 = 7.859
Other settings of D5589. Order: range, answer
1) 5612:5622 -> 7.88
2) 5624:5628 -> 7.21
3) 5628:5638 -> 8.05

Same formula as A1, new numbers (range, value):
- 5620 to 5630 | 7.026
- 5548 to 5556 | 7.896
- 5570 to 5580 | 7.543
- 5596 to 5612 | 7.408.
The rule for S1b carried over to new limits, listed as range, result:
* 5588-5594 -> 7.002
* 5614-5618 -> 8.052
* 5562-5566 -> 7.431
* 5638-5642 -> 7.731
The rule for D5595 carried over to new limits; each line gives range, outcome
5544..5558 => 8.654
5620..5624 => 7.955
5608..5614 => 7.95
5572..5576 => 8.049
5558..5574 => 8.932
